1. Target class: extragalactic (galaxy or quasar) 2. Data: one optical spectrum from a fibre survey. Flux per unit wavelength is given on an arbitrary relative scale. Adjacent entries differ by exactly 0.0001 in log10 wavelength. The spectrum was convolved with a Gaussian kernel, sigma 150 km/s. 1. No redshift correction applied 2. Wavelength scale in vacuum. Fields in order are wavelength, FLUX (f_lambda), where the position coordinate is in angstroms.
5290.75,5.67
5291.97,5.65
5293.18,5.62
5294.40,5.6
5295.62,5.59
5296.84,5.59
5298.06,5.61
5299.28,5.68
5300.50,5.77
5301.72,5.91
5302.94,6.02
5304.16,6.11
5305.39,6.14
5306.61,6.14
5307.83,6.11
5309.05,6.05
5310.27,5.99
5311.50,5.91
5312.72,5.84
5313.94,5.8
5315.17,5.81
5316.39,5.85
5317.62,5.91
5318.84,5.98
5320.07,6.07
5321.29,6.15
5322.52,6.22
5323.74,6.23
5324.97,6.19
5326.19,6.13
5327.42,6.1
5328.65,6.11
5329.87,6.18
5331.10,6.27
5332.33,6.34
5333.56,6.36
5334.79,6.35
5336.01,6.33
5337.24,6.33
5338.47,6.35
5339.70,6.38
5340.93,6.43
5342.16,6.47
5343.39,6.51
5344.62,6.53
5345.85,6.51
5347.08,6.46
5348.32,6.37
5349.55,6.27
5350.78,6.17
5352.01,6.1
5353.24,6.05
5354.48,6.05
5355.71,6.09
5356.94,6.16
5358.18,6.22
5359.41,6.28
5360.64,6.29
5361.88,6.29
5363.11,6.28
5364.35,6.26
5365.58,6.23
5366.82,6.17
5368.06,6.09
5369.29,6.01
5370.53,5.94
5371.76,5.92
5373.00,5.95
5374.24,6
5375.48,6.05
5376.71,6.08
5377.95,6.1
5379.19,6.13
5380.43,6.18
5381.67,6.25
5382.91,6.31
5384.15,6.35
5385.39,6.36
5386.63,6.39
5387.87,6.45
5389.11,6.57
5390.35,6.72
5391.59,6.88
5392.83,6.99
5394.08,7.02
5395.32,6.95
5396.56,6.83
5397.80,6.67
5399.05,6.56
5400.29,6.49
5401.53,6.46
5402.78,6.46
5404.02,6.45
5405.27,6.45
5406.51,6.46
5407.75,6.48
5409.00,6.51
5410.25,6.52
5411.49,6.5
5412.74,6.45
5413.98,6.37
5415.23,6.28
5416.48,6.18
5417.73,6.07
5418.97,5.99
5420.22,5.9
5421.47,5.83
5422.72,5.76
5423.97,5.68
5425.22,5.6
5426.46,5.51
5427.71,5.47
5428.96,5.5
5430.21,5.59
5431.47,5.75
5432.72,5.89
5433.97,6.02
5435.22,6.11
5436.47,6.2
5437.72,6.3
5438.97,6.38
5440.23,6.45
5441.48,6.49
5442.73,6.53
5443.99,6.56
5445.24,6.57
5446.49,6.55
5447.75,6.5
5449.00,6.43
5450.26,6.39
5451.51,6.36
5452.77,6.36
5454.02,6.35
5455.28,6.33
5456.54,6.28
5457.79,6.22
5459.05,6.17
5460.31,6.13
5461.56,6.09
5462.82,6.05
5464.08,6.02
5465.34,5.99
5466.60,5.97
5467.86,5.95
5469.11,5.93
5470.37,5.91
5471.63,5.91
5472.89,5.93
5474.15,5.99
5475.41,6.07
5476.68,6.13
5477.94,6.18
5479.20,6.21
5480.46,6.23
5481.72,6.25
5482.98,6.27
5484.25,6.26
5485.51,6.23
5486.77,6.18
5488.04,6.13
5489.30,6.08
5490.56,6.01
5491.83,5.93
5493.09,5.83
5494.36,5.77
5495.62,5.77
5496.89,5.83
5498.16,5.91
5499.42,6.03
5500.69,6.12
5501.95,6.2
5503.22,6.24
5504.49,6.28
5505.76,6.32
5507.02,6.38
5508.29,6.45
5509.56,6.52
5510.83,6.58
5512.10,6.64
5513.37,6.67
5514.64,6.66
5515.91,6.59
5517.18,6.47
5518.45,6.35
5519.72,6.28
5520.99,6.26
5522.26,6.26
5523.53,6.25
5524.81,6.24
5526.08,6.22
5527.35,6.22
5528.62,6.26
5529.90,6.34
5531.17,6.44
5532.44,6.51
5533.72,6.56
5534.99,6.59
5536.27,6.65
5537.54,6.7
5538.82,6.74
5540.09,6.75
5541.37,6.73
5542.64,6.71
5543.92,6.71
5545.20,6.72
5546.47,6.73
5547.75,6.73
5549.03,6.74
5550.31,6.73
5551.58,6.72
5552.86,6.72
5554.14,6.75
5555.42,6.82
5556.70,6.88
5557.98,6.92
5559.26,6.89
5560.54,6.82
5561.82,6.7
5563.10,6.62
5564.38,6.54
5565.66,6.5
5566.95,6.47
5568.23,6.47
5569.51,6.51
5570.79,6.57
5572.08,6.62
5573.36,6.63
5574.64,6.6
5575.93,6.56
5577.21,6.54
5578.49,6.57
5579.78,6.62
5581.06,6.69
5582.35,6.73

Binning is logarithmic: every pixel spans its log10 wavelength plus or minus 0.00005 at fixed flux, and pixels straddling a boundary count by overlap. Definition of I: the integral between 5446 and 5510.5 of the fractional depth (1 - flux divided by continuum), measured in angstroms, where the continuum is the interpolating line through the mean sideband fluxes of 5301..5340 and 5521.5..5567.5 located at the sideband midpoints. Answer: 3.1 angstroms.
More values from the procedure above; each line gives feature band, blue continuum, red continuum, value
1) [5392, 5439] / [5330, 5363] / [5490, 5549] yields 0.8 angstroms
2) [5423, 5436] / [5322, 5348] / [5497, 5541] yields 1.3 angstroms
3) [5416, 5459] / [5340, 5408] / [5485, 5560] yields 1.8 angstroms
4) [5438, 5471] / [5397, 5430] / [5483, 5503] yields -0.9 angstroms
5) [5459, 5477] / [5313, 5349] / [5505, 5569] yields 1.2 angstroms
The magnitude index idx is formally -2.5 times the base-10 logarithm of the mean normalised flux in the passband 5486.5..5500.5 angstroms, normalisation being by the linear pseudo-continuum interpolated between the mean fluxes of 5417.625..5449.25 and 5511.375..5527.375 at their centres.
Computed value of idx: 0.062 mag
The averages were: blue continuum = 6.06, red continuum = 6.4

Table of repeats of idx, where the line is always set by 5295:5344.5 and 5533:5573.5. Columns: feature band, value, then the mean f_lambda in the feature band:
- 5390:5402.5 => -0.08 mag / 6.75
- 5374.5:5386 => 0.01 mag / 6.19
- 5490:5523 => 0.05 mag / 6.24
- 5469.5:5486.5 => 0.06 mag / 6.12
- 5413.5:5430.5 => 0.09 mag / 5.84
